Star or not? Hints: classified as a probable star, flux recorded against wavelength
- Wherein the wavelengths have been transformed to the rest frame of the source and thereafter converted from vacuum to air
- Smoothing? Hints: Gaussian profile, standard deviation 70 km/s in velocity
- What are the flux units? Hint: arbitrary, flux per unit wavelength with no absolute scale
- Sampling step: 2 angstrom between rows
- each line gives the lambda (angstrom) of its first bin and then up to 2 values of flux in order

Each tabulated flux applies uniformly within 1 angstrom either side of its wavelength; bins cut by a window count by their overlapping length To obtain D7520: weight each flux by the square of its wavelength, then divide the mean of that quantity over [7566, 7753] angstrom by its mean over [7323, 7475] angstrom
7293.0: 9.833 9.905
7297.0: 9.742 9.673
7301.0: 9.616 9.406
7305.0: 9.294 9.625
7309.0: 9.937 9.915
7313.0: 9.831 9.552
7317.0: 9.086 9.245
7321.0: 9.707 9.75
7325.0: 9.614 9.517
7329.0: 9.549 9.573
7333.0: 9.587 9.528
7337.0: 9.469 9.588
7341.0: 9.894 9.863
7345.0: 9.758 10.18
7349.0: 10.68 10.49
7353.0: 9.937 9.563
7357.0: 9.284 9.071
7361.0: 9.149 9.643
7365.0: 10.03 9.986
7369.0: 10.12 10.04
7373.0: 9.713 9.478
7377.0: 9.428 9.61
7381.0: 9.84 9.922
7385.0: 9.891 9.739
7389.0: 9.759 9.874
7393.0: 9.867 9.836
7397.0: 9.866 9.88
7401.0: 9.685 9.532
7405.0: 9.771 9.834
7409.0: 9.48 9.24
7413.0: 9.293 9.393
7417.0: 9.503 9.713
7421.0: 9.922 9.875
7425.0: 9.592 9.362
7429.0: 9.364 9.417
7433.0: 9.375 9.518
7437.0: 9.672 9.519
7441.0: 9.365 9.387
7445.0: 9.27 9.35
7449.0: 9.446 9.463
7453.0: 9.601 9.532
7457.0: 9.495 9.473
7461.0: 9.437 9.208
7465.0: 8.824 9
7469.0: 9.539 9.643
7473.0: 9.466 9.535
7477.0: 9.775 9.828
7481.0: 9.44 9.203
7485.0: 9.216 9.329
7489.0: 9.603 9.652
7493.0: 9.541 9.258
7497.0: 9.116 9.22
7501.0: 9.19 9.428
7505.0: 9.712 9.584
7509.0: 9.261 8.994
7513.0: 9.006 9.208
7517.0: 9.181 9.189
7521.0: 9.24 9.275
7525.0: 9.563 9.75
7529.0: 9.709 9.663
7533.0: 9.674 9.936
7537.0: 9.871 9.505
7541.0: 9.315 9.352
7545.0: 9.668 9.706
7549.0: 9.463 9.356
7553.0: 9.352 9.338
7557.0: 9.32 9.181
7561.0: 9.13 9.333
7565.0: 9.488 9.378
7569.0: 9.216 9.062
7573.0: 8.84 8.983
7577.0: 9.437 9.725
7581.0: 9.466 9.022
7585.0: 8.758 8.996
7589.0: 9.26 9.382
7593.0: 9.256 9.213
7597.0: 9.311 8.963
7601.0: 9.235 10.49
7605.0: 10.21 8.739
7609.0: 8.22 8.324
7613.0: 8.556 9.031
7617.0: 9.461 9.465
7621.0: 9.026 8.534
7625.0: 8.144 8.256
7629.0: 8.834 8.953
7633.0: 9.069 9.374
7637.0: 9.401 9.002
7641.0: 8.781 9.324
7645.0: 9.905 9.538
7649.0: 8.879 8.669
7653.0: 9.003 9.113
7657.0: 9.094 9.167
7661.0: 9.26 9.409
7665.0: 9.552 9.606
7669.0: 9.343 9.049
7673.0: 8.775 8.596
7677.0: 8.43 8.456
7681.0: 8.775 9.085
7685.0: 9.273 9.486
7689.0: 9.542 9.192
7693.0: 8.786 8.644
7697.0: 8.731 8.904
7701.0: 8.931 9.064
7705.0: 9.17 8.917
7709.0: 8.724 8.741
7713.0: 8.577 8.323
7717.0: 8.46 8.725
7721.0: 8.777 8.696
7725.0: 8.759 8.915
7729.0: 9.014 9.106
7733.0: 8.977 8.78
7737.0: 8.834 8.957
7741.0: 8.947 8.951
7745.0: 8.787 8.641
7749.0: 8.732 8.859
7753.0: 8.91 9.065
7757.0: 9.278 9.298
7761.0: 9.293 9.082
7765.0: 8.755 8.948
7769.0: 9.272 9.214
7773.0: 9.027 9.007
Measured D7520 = 1.0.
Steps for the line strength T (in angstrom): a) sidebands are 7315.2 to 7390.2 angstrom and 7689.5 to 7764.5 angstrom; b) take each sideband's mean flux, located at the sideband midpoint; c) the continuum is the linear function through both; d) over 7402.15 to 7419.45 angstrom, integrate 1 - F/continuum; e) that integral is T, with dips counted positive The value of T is 0.10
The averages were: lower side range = 9.71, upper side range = 8.88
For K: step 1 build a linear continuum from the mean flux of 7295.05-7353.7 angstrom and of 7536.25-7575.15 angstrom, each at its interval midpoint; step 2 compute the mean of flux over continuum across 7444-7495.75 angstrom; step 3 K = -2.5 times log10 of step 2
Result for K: 0.01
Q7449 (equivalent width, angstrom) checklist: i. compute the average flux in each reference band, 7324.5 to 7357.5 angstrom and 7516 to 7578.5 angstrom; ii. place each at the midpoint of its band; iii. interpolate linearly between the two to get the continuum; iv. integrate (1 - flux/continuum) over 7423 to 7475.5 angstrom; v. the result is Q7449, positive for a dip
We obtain 0.86 angstrom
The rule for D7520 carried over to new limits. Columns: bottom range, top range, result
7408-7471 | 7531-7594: 1.02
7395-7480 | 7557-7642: 1.00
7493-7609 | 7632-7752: 1.00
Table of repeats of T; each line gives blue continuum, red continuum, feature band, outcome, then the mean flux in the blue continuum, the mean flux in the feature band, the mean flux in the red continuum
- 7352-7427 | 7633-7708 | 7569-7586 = 0.2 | 9.68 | 9.16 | 9.09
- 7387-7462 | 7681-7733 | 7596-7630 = 0.5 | 9.57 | 8.99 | 8.9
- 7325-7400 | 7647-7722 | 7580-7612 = 0.0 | 9.76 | 9.18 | 8.96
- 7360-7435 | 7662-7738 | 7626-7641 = 0.2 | 9.67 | 8.97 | 8.92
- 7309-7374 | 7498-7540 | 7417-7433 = 0.0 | 9.72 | 9.59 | 9.44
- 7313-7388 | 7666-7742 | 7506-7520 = 0.2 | 9.71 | 9.2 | 8.9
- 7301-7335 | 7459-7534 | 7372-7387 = -0.3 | 9.57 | 9.7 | 9.39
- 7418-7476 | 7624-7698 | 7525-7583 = -1.1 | 9.46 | 9.43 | 9.04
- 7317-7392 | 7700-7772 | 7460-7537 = 0.0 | 9.72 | 9.41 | 8.9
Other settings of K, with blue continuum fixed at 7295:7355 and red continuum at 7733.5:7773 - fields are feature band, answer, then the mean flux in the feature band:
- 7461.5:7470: 0.036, 9.16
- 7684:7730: 0.021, 8.88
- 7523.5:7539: -0.040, 9.71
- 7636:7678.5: 0.002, 9.13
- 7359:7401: -0.016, 9.76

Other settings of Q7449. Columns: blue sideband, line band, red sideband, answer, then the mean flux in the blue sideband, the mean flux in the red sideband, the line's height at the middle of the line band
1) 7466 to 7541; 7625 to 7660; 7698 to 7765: 0.2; 9.44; 8.88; 9.1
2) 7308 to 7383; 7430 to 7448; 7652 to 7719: 0.1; 9.71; 8.97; 9.51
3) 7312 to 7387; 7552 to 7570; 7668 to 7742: -0.2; 9.71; 8.88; 9.21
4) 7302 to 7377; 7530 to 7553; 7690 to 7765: -0.8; 9.69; 8.88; 9.27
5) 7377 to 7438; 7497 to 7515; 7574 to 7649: 0.2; 9.65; 9.12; 9.4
